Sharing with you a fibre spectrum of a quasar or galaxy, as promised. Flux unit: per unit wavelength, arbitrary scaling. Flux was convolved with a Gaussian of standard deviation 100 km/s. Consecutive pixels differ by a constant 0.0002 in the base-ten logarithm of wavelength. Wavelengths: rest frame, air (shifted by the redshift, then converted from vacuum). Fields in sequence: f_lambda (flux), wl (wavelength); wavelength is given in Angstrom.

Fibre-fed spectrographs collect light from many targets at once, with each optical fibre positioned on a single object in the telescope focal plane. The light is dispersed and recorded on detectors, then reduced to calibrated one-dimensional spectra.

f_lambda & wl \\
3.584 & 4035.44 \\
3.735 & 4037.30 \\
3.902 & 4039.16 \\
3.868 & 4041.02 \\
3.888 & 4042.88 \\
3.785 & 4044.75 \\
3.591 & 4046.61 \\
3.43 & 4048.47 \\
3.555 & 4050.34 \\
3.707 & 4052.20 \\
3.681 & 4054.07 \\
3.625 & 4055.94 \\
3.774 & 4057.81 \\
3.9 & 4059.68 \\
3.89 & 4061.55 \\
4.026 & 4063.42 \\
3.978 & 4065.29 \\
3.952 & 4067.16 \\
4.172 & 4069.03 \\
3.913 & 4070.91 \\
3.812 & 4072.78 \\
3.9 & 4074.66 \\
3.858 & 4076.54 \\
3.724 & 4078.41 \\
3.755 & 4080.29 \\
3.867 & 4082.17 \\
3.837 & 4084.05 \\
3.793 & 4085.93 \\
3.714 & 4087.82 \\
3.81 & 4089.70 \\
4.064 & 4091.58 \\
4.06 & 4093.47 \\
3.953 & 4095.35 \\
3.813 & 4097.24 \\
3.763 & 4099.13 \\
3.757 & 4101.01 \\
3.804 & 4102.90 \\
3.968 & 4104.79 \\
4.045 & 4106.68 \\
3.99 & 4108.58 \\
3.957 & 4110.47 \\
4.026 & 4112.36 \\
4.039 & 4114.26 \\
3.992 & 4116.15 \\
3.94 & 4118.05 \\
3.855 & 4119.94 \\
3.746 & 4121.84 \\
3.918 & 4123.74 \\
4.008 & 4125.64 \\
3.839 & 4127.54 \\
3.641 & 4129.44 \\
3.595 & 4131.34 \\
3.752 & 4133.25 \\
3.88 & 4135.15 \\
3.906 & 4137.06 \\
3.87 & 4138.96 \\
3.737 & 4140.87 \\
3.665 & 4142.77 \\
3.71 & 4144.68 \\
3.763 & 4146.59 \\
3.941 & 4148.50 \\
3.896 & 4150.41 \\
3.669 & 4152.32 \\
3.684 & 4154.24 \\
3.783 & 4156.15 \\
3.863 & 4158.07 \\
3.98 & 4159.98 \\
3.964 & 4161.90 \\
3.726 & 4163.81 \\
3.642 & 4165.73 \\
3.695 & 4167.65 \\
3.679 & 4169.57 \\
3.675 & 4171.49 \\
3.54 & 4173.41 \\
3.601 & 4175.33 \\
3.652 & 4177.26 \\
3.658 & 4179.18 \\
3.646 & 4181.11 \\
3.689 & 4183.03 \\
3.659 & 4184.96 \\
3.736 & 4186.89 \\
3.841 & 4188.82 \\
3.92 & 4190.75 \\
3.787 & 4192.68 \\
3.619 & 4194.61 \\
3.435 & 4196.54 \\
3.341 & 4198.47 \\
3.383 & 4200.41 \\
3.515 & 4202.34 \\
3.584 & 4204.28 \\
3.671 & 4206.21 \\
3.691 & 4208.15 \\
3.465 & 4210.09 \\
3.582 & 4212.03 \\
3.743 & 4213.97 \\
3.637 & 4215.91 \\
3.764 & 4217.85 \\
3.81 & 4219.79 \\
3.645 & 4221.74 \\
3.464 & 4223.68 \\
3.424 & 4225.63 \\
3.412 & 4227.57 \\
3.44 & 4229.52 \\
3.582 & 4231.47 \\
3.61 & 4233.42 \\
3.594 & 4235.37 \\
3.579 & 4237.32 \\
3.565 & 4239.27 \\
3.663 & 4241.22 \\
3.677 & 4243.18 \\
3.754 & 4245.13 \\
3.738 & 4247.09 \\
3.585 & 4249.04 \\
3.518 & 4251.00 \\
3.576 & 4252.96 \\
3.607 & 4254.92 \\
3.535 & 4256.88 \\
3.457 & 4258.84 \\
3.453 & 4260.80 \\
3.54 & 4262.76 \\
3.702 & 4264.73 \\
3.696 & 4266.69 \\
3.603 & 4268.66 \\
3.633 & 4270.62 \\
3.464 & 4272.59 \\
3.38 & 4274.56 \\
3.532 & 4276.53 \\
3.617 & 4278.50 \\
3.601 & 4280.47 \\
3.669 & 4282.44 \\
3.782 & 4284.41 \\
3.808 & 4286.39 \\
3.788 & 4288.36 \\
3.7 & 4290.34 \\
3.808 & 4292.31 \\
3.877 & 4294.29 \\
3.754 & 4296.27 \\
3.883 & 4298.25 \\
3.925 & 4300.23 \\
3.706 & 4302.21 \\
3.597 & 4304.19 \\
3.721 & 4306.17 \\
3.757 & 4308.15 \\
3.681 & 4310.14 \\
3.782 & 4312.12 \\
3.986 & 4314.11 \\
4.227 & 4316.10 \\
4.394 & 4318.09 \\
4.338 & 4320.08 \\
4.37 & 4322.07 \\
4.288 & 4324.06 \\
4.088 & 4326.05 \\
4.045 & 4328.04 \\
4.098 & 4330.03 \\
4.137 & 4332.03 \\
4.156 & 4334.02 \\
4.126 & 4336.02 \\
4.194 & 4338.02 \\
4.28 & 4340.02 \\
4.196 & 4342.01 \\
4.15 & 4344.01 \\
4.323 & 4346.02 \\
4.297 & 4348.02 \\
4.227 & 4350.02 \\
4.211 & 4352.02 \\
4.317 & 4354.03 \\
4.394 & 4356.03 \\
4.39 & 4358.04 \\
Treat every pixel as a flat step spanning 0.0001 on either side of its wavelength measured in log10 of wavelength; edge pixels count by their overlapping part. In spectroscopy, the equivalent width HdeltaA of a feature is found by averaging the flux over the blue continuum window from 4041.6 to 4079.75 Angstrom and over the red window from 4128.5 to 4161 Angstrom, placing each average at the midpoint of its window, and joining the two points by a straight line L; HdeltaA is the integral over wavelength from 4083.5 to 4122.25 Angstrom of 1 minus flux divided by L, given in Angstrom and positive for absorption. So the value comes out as -1.1 Angstrom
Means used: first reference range 3.81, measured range 3.9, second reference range 3.78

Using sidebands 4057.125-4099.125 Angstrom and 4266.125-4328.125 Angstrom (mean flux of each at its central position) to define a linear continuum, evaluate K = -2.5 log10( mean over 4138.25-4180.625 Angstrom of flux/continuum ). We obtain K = 0.03 mag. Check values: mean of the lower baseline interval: 3.89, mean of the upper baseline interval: 3.83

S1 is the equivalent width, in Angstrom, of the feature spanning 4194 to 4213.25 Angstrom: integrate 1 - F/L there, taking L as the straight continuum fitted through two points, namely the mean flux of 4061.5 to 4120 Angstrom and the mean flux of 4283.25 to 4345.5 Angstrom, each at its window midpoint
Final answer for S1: 2.0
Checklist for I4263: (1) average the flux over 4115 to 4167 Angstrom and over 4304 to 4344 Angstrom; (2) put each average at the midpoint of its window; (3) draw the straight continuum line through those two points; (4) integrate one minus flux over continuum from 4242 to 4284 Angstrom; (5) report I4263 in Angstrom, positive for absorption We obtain 4.3 Angstrom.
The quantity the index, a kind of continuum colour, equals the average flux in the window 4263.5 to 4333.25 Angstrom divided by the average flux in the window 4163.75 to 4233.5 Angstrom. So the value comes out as 1.1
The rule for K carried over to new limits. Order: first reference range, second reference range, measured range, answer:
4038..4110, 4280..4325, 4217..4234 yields 0.09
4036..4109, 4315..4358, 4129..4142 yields 0.04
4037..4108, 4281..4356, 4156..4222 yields 0.07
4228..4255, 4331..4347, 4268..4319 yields 0.05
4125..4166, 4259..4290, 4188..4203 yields 0.04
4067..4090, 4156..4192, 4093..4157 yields -0.02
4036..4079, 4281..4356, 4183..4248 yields 0.09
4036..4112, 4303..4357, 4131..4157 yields 0.04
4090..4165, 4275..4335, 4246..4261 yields 0.09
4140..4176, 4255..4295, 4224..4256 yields 0.03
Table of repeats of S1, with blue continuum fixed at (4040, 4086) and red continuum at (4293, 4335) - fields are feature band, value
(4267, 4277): 1.1 Angstrom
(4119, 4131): 0.1 Angstrom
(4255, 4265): 1.1 Angstrom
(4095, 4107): -0.1 Angstrom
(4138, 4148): 0.3 Angstrom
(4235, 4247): 0.9 Angstrom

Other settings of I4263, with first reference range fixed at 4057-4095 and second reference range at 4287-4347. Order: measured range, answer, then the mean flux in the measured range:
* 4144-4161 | 0.5 Angstrom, 3.81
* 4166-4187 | 1.5 Angstrom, 3.65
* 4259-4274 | 1.6 Angstrom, 3.57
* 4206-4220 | 1.1 Angstrom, 3.66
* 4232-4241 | 0.9 Angstrom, 3.59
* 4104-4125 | -0.2 Angstrom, 3.95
